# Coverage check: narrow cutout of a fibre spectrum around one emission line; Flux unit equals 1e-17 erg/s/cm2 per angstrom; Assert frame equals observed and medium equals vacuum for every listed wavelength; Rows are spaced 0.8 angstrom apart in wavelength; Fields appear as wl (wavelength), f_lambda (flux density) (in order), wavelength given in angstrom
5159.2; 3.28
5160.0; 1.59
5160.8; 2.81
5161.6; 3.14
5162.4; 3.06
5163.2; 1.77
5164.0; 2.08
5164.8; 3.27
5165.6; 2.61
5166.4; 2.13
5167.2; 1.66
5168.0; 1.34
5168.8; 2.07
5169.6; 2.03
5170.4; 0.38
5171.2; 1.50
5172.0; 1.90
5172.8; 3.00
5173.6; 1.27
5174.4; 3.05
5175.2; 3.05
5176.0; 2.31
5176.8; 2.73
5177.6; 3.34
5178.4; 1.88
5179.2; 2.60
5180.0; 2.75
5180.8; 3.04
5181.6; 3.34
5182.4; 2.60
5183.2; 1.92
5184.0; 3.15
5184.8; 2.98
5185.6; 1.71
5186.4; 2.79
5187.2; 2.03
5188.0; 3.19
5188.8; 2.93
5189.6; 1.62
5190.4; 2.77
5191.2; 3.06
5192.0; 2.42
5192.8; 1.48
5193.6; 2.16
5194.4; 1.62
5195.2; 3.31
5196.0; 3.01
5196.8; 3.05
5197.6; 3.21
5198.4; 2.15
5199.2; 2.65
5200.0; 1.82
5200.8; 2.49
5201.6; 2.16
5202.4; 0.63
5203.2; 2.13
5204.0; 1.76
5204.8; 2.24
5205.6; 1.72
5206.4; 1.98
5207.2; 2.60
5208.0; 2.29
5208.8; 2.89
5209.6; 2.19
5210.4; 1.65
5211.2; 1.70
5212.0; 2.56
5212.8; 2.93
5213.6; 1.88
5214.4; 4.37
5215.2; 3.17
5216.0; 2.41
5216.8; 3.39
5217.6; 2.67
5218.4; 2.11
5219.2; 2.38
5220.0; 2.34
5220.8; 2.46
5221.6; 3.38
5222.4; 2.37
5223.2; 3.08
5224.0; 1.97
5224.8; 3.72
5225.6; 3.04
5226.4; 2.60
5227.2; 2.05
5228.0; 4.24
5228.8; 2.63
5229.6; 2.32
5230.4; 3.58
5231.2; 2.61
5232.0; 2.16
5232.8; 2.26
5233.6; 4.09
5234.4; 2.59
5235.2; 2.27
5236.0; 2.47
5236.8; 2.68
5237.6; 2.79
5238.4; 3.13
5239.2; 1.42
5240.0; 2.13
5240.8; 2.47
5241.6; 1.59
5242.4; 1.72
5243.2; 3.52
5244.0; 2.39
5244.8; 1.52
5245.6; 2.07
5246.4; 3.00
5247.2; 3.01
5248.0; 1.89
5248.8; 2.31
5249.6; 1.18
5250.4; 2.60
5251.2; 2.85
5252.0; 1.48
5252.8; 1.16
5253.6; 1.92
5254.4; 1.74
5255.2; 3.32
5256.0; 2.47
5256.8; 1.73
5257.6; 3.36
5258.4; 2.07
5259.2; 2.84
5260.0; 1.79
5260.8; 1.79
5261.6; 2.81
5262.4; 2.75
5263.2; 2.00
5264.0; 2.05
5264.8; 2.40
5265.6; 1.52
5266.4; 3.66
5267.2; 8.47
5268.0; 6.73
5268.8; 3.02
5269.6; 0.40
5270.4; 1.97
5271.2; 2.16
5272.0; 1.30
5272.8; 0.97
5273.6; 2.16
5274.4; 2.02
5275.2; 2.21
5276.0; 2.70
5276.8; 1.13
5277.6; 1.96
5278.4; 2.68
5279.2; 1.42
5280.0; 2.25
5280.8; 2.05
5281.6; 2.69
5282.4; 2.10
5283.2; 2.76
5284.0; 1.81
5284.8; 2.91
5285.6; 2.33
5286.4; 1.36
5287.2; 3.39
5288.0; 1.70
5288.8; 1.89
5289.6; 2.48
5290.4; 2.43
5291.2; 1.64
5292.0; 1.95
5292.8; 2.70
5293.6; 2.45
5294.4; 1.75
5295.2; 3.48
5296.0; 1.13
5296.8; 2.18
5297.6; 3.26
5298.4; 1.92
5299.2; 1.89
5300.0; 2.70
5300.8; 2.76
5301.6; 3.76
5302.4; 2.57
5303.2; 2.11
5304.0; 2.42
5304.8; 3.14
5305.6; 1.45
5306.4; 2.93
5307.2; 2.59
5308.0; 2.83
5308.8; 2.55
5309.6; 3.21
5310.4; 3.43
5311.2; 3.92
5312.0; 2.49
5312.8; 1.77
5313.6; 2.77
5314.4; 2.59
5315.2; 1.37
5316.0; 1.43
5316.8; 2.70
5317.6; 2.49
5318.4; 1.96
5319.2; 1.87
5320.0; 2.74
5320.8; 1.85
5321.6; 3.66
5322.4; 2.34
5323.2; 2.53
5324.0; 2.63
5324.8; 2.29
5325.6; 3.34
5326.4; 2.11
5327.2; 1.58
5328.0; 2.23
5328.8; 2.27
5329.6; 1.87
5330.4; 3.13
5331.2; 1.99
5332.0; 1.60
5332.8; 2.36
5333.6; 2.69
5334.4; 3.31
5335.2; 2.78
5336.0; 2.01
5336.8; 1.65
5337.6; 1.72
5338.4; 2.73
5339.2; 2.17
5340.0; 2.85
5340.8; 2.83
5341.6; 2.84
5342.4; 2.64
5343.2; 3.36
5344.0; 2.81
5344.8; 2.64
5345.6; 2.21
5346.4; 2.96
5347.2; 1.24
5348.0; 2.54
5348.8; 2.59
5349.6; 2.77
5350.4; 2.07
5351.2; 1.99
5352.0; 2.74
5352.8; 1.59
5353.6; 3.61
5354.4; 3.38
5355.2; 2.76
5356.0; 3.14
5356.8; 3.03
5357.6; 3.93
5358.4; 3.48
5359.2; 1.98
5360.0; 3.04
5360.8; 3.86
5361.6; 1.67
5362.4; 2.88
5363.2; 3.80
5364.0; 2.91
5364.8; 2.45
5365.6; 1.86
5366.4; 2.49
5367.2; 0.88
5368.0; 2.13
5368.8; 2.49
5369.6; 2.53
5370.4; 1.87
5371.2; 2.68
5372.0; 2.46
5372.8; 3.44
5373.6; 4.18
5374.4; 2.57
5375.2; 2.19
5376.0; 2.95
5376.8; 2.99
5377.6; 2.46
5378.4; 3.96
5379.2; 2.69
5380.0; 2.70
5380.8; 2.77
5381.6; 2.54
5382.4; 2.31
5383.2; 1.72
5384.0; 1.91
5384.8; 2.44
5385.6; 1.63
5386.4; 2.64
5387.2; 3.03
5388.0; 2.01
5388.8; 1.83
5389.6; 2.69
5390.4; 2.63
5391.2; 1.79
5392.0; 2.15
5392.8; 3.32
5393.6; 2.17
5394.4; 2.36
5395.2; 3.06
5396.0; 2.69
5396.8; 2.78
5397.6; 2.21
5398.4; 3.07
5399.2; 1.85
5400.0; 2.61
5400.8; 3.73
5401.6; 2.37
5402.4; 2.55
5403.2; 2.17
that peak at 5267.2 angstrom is H-beta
